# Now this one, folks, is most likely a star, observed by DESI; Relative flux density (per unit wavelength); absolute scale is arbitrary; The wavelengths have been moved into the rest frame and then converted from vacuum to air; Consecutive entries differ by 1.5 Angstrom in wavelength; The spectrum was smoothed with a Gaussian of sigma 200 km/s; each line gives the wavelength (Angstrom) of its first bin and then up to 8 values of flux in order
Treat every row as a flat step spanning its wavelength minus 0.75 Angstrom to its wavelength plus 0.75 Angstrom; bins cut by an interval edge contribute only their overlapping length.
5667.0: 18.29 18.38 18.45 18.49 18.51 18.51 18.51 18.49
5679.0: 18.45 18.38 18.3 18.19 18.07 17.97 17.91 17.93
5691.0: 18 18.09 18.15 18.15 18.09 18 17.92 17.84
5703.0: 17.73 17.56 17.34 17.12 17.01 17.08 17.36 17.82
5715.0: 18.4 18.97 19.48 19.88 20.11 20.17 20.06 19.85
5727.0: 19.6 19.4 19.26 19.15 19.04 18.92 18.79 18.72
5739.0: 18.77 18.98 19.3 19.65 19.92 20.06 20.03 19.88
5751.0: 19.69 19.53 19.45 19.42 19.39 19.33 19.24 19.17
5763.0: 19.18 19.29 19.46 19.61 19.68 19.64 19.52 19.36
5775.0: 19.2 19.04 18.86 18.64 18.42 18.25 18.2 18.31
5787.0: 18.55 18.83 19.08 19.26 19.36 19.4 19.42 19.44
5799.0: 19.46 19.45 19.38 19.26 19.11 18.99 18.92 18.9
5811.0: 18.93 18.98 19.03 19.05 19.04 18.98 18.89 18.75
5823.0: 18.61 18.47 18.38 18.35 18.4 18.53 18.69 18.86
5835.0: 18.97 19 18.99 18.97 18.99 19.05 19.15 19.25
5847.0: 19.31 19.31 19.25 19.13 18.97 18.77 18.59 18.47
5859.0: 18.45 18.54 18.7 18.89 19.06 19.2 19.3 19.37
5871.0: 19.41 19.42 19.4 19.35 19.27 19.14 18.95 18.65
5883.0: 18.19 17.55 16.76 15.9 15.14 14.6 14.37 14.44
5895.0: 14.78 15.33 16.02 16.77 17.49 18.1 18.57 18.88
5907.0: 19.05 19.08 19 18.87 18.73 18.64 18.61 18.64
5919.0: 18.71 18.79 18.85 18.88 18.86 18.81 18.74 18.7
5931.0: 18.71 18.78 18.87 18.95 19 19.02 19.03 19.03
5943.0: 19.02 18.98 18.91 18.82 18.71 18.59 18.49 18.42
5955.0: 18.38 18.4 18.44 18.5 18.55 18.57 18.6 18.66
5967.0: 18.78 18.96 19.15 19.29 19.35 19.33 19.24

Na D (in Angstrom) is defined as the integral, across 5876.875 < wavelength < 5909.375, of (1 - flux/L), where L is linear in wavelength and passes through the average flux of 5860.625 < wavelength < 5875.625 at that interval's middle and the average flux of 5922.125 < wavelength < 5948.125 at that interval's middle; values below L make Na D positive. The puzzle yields 3.3 Angstrom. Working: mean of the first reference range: 19.2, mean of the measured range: 17.1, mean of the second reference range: 18.9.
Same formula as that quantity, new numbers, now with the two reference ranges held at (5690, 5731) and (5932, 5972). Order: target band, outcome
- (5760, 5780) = -0.8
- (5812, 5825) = -0.2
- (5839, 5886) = -0.7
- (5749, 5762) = -0.7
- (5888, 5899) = 2.2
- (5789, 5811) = -0.8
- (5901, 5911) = 0.0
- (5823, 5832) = 0.1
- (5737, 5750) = -0.7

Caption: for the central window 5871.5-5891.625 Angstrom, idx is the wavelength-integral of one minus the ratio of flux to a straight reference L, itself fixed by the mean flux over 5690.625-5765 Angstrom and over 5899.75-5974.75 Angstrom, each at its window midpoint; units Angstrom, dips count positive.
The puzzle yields 1.0 Angstrom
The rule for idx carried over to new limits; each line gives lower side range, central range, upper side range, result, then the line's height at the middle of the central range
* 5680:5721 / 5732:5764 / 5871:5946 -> -2.3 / 18.1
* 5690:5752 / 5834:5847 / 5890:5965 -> -0.4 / 18.5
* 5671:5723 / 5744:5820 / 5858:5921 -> -4.6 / 18.1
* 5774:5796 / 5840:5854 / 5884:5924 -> -0.8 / 18.1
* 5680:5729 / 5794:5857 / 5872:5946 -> -2.7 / 18.2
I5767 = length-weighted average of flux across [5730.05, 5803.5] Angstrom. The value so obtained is 19.2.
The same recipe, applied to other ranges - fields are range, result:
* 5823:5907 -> 18.2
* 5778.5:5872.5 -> 18.9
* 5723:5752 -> 19.4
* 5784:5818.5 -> 19.1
